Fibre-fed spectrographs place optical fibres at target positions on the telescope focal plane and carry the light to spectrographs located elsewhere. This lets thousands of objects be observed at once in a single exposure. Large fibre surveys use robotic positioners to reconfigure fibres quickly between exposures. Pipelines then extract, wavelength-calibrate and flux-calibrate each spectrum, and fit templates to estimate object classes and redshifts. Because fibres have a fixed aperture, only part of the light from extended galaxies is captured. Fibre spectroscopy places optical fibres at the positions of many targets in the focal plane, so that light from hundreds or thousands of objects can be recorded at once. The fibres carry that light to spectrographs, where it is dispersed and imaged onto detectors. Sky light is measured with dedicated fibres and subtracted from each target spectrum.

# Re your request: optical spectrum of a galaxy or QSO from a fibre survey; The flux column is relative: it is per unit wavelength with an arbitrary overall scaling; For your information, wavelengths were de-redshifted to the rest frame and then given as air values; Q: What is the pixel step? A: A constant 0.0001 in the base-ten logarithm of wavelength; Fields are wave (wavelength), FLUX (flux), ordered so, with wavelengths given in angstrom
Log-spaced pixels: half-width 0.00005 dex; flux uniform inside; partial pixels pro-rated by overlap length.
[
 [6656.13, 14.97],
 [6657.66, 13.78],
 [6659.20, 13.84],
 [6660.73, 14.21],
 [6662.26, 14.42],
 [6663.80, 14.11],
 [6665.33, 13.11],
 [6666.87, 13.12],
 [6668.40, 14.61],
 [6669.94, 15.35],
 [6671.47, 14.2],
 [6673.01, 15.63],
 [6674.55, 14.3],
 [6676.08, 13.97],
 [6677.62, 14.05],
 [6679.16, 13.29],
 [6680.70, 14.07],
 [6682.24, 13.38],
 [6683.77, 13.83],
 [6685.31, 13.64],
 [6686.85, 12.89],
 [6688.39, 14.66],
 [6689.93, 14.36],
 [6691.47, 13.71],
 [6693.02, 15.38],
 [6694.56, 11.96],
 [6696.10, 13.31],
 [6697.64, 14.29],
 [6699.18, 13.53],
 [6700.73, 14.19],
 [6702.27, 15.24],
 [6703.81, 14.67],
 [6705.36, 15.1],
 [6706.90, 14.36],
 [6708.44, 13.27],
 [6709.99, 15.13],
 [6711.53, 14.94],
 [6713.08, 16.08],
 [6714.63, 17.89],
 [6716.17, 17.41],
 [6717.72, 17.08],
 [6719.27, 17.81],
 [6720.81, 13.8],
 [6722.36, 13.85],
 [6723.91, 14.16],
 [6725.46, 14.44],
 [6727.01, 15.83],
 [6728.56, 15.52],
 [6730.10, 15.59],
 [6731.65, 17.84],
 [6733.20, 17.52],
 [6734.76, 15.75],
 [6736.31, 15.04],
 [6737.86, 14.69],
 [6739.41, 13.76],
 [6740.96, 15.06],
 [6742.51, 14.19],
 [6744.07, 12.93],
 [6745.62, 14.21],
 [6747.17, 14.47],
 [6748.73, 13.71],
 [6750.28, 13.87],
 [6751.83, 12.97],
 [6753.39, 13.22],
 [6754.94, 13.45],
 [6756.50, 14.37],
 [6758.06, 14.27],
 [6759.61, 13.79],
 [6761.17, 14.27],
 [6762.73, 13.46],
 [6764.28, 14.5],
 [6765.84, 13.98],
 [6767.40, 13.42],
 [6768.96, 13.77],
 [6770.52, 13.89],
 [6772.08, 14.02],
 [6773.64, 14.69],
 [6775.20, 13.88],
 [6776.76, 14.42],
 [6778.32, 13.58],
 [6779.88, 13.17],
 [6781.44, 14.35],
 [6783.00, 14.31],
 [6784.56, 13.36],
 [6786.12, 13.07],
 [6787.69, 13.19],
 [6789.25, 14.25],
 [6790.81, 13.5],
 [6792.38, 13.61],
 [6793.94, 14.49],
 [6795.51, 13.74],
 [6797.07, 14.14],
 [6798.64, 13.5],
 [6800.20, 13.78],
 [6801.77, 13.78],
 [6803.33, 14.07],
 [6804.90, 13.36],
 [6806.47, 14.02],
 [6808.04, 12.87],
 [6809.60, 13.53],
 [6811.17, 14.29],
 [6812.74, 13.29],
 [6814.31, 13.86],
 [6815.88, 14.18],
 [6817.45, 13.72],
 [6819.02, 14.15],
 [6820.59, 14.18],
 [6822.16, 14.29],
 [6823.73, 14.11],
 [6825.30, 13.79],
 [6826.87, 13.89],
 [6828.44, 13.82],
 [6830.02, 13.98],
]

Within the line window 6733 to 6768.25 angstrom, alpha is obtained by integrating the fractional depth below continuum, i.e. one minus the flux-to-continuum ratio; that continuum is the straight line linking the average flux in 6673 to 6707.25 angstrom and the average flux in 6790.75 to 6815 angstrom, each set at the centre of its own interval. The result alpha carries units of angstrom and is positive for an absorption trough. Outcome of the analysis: -0.7 angstrom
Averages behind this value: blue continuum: 14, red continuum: 13.7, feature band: 14.2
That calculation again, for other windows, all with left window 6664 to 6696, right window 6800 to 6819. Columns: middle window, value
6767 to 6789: 0.0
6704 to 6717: -1.5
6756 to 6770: -0.2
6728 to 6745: -1.7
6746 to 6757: 0.1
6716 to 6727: -1.2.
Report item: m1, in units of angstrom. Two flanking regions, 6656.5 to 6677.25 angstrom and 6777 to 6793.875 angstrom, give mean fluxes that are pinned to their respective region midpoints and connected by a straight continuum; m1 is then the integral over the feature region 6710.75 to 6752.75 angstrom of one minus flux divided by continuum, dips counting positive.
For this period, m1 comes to -3.8 angstrom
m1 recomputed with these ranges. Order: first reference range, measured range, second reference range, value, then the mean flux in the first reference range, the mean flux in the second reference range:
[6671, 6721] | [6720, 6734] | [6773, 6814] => -1.04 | 14.6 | 13.8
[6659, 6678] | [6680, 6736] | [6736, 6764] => -3.15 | 14.2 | 14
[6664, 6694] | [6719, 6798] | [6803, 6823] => -1.97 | 14.1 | 13.8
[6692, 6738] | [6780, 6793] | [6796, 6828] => 0.47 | 15.2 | 13.8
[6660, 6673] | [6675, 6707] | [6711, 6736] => 2.10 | 14.2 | 16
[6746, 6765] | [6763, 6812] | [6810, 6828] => 0.35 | 13.9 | 14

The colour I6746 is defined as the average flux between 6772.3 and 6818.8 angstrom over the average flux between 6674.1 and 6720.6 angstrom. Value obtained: 0.95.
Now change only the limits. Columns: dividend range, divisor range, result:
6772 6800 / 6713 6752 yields 0.91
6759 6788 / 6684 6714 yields 0.97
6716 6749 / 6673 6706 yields 1.08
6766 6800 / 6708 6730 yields 0.89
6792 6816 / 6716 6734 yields 0.87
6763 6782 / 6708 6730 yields 0.90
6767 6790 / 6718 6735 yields 0.88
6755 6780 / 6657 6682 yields 0.99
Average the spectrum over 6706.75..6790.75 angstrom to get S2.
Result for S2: 14.5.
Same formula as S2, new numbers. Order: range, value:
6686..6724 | 14.8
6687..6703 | 14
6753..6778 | 14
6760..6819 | 13.8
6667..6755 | 14.6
